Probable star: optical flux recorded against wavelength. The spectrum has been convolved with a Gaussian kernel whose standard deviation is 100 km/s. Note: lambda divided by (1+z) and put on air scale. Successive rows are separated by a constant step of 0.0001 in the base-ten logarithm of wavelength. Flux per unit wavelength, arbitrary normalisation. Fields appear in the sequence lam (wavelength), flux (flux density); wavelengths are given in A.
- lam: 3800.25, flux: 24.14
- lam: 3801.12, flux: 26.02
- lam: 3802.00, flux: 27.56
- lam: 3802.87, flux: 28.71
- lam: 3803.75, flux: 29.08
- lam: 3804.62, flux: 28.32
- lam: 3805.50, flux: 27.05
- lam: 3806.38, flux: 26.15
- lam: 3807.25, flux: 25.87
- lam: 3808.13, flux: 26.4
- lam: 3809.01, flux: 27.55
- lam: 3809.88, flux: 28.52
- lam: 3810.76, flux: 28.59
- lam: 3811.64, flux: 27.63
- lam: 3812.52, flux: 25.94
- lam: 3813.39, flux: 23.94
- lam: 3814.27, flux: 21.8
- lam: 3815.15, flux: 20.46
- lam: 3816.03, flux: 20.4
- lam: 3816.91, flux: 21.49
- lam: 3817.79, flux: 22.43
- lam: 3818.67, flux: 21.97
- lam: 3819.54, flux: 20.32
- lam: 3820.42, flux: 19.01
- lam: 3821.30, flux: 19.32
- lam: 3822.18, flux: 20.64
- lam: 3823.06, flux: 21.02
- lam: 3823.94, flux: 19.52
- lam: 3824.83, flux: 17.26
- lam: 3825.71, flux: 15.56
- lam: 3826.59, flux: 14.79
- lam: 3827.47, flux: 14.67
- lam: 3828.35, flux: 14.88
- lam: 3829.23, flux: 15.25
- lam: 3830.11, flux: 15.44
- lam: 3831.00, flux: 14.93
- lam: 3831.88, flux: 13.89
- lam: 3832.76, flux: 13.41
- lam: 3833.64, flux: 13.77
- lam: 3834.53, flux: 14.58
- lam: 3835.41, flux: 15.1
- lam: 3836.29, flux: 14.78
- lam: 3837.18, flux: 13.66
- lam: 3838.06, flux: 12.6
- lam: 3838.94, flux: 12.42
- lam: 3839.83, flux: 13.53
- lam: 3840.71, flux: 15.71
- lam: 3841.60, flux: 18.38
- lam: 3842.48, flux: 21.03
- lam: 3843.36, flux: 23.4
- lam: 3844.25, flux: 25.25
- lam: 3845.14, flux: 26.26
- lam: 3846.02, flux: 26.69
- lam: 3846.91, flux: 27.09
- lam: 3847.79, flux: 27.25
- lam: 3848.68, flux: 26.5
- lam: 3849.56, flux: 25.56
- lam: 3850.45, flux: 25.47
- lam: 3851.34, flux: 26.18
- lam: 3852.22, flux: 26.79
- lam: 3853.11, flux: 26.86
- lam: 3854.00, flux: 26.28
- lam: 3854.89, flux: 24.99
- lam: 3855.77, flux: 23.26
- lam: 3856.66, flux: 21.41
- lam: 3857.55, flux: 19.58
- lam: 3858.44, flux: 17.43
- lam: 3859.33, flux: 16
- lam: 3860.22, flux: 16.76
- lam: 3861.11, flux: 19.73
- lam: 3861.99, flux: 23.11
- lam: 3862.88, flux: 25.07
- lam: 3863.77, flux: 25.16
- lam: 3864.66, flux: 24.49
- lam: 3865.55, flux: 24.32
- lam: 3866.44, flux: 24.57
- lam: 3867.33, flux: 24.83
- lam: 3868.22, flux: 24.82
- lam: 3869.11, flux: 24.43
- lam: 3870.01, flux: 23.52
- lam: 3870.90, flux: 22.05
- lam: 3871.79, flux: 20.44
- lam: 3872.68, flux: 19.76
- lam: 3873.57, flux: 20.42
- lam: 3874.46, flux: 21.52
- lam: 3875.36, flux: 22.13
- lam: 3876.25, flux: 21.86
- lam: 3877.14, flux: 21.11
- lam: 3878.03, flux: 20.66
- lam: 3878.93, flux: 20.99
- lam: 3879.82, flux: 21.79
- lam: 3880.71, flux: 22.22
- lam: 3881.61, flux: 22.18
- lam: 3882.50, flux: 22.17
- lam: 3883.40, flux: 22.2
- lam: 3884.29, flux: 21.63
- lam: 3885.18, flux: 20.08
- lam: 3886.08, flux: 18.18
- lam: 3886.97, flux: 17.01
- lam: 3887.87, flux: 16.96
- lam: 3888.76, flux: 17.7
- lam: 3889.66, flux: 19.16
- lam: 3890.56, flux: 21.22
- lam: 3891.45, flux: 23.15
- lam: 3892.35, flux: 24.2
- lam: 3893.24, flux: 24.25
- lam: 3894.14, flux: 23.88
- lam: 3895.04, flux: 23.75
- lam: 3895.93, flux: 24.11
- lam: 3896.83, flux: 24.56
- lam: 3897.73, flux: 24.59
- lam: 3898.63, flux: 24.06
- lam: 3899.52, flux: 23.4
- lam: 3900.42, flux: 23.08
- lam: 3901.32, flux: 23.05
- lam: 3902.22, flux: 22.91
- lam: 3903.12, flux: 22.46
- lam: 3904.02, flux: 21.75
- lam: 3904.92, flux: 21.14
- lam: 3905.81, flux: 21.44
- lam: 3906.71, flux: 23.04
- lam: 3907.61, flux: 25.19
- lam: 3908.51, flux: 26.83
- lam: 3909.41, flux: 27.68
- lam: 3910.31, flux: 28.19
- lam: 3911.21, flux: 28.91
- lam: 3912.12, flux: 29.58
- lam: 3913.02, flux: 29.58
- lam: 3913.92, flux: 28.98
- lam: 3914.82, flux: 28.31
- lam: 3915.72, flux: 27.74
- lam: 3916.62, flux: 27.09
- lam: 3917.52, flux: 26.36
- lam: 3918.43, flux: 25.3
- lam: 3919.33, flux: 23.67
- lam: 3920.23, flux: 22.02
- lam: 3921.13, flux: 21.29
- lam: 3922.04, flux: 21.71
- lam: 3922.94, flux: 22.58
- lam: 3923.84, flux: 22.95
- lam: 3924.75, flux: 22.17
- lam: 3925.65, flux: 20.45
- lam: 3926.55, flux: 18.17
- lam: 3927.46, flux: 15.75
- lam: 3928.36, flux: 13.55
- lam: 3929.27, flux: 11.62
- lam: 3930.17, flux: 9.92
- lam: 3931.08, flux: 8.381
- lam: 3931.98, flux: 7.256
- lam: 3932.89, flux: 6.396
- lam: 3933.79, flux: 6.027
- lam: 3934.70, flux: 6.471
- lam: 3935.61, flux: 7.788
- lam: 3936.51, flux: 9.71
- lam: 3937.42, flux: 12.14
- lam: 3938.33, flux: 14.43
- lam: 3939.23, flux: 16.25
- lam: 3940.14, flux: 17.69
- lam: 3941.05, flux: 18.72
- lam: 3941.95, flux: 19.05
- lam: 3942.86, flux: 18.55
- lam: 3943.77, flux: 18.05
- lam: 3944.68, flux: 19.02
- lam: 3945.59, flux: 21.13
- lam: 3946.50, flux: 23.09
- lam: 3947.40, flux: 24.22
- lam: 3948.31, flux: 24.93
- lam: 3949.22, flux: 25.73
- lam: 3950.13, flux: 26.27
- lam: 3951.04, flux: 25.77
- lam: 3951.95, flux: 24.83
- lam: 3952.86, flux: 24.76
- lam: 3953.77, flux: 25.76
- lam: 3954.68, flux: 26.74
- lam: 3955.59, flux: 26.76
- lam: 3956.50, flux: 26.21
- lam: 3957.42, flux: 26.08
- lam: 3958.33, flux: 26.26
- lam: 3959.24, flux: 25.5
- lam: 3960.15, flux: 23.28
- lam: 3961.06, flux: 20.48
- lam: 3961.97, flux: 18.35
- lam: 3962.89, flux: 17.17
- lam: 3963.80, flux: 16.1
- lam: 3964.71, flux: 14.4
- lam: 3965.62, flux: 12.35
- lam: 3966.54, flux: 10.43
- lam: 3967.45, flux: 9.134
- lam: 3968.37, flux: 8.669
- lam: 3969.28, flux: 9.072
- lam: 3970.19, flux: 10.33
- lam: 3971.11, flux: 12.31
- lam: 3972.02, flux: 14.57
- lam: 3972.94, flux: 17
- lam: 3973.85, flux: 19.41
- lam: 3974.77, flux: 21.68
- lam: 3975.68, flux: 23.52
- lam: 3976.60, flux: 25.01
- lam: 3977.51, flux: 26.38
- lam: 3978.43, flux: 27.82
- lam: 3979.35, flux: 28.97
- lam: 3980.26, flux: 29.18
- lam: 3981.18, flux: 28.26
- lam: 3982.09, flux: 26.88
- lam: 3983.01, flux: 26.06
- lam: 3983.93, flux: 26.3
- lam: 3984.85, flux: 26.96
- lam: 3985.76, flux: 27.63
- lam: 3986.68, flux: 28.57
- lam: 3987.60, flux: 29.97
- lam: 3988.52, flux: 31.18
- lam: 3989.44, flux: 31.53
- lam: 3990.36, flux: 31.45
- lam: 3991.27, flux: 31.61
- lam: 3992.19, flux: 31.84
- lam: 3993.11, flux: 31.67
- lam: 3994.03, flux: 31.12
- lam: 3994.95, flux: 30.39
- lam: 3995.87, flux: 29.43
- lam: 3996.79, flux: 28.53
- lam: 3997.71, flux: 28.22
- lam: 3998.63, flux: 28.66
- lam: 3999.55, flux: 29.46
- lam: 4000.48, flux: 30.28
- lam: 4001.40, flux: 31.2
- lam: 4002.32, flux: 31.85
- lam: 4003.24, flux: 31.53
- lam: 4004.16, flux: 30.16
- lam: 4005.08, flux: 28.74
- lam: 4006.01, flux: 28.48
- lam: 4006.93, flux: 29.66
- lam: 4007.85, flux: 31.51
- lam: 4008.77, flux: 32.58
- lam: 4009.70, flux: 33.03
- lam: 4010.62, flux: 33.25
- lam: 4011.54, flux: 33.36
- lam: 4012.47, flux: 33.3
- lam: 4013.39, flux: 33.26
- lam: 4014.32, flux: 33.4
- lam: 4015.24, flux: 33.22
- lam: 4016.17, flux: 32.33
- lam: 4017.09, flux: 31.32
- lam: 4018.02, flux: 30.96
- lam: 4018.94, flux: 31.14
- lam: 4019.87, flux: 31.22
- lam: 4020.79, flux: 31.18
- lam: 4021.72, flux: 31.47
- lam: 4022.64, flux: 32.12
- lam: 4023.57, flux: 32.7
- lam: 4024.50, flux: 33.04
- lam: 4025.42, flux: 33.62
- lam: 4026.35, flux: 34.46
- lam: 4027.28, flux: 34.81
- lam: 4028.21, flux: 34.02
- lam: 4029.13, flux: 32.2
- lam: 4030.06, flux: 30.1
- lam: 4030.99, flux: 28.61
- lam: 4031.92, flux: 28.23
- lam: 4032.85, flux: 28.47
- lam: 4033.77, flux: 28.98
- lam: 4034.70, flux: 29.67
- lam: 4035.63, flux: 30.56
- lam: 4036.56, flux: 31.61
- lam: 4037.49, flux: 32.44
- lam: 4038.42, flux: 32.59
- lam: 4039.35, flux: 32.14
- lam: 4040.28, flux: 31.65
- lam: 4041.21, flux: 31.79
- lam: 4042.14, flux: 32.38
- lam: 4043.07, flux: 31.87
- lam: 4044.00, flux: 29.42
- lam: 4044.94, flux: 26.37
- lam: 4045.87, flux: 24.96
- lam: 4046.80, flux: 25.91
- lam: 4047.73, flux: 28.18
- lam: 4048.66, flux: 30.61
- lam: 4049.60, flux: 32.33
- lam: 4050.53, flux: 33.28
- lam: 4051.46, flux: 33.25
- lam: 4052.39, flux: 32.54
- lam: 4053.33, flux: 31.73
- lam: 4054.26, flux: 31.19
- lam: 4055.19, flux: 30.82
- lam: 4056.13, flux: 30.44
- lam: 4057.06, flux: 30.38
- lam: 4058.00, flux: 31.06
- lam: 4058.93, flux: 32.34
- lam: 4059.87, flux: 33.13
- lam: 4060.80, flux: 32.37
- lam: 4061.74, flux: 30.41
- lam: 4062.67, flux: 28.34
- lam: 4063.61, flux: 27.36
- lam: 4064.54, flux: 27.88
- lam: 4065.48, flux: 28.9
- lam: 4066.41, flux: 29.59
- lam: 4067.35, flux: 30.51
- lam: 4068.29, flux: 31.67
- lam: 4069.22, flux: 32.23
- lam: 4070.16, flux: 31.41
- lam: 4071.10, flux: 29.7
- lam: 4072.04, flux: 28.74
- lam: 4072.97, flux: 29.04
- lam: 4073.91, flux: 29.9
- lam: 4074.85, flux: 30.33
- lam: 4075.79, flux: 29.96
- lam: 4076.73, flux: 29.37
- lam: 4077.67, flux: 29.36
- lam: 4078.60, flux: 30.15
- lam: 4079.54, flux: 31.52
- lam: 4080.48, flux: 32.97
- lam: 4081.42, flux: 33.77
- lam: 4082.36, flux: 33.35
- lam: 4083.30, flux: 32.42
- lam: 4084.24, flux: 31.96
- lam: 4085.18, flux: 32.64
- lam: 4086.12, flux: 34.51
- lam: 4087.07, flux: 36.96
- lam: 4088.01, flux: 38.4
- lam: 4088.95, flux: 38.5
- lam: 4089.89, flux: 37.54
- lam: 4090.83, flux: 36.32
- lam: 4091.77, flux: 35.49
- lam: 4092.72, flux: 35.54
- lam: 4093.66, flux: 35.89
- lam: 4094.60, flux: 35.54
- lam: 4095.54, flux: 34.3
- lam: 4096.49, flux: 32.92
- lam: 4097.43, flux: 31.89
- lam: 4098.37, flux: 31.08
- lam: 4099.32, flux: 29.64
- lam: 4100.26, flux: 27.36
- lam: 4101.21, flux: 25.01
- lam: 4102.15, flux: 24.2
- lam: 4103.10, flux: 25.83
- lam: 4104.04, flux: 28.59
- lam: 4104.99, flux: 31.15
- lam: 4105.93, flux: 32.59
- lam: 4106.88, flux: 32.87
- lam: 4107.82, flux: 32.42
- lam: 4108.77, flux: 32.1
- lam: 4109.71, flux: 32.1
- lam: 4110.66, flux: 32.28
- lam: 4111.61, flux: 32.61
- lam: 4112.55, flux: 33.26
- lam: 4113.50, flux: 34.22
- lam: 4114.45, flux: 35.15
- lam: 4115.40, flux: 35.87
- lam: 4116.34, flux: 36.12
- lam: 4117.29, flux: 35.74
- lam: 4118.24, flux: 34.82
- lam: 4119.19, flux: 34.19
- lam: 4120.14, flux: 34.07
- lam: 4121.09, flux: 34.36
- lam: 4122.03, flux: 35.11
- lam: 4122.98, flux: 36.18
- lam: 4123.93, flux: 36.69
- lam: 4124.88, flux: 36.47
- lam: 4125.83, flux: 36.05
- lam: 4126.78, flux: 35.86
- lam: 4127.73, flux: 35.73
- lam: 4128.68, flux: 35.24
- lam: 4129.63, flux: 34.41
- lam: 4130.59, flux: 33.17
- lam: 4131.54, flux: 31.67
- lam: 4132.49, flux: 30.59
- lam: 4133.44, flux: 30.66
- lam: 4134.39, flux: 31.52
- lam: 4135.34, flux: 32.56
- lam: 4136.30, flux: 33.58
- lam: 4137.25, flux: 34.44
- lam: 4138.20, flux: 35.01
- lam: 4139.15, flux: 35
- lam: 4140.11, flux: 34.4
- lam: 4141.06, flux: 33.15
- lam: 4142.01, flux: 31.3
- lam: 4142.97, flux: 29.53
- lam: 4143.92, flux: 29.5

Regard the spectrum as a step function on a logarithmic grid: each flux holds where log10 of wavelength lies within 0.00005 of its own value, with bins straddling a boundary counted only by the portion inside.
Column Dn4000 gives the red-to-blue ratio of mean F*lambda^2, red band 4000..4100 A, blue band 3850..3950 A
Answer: 1.61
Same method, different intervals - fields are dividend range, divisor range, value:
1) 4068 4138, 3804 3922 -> 1.67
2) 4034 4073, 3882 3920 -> 1.39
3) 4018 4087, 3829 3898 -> 1.61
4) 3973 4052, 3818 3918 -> 1.49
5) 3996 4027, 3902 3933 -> 1.51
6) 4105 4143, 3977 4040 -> 1.17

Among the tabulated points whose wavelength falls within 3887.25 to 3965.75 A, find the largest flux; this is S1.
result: 29.58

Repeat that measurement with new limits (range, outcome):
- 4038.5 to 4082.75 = 33.77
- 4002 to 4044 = 34.81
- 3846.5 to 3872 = 27.25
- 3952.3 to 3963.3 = 26.76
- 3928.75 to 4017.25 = 33.4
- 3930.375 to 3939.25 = 16.25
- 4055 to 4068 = 33.13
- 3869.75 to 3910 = 27.68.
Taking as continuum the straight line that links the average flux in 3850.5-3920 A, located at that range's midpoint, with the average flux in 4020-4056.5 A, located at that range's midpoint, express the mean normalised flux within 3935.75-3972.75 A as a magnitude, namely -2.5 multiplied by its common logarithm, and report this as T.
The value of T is 0.37 mag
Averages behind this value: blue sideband 23.2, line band 19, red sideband 31.1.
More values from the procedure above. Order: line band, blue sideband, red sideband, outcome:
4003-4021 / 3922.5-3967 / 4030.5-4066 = -0.21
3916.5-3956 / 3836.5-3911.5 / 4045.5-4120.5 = 0.32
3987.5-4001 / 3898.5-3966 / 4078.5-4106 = -0.19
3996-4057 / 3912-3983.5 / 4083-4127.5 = -0.17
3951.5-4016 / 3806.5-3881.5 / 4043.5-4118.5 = 0.07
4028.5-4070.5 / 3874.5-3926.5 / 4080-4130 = 0.01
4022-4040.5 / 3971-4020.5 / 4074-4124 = -0.04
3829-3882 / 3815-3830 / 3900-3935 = -0.08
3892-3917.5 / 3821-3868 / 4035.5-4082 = -0.09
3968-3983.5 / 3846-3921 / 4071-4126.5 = 0.29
